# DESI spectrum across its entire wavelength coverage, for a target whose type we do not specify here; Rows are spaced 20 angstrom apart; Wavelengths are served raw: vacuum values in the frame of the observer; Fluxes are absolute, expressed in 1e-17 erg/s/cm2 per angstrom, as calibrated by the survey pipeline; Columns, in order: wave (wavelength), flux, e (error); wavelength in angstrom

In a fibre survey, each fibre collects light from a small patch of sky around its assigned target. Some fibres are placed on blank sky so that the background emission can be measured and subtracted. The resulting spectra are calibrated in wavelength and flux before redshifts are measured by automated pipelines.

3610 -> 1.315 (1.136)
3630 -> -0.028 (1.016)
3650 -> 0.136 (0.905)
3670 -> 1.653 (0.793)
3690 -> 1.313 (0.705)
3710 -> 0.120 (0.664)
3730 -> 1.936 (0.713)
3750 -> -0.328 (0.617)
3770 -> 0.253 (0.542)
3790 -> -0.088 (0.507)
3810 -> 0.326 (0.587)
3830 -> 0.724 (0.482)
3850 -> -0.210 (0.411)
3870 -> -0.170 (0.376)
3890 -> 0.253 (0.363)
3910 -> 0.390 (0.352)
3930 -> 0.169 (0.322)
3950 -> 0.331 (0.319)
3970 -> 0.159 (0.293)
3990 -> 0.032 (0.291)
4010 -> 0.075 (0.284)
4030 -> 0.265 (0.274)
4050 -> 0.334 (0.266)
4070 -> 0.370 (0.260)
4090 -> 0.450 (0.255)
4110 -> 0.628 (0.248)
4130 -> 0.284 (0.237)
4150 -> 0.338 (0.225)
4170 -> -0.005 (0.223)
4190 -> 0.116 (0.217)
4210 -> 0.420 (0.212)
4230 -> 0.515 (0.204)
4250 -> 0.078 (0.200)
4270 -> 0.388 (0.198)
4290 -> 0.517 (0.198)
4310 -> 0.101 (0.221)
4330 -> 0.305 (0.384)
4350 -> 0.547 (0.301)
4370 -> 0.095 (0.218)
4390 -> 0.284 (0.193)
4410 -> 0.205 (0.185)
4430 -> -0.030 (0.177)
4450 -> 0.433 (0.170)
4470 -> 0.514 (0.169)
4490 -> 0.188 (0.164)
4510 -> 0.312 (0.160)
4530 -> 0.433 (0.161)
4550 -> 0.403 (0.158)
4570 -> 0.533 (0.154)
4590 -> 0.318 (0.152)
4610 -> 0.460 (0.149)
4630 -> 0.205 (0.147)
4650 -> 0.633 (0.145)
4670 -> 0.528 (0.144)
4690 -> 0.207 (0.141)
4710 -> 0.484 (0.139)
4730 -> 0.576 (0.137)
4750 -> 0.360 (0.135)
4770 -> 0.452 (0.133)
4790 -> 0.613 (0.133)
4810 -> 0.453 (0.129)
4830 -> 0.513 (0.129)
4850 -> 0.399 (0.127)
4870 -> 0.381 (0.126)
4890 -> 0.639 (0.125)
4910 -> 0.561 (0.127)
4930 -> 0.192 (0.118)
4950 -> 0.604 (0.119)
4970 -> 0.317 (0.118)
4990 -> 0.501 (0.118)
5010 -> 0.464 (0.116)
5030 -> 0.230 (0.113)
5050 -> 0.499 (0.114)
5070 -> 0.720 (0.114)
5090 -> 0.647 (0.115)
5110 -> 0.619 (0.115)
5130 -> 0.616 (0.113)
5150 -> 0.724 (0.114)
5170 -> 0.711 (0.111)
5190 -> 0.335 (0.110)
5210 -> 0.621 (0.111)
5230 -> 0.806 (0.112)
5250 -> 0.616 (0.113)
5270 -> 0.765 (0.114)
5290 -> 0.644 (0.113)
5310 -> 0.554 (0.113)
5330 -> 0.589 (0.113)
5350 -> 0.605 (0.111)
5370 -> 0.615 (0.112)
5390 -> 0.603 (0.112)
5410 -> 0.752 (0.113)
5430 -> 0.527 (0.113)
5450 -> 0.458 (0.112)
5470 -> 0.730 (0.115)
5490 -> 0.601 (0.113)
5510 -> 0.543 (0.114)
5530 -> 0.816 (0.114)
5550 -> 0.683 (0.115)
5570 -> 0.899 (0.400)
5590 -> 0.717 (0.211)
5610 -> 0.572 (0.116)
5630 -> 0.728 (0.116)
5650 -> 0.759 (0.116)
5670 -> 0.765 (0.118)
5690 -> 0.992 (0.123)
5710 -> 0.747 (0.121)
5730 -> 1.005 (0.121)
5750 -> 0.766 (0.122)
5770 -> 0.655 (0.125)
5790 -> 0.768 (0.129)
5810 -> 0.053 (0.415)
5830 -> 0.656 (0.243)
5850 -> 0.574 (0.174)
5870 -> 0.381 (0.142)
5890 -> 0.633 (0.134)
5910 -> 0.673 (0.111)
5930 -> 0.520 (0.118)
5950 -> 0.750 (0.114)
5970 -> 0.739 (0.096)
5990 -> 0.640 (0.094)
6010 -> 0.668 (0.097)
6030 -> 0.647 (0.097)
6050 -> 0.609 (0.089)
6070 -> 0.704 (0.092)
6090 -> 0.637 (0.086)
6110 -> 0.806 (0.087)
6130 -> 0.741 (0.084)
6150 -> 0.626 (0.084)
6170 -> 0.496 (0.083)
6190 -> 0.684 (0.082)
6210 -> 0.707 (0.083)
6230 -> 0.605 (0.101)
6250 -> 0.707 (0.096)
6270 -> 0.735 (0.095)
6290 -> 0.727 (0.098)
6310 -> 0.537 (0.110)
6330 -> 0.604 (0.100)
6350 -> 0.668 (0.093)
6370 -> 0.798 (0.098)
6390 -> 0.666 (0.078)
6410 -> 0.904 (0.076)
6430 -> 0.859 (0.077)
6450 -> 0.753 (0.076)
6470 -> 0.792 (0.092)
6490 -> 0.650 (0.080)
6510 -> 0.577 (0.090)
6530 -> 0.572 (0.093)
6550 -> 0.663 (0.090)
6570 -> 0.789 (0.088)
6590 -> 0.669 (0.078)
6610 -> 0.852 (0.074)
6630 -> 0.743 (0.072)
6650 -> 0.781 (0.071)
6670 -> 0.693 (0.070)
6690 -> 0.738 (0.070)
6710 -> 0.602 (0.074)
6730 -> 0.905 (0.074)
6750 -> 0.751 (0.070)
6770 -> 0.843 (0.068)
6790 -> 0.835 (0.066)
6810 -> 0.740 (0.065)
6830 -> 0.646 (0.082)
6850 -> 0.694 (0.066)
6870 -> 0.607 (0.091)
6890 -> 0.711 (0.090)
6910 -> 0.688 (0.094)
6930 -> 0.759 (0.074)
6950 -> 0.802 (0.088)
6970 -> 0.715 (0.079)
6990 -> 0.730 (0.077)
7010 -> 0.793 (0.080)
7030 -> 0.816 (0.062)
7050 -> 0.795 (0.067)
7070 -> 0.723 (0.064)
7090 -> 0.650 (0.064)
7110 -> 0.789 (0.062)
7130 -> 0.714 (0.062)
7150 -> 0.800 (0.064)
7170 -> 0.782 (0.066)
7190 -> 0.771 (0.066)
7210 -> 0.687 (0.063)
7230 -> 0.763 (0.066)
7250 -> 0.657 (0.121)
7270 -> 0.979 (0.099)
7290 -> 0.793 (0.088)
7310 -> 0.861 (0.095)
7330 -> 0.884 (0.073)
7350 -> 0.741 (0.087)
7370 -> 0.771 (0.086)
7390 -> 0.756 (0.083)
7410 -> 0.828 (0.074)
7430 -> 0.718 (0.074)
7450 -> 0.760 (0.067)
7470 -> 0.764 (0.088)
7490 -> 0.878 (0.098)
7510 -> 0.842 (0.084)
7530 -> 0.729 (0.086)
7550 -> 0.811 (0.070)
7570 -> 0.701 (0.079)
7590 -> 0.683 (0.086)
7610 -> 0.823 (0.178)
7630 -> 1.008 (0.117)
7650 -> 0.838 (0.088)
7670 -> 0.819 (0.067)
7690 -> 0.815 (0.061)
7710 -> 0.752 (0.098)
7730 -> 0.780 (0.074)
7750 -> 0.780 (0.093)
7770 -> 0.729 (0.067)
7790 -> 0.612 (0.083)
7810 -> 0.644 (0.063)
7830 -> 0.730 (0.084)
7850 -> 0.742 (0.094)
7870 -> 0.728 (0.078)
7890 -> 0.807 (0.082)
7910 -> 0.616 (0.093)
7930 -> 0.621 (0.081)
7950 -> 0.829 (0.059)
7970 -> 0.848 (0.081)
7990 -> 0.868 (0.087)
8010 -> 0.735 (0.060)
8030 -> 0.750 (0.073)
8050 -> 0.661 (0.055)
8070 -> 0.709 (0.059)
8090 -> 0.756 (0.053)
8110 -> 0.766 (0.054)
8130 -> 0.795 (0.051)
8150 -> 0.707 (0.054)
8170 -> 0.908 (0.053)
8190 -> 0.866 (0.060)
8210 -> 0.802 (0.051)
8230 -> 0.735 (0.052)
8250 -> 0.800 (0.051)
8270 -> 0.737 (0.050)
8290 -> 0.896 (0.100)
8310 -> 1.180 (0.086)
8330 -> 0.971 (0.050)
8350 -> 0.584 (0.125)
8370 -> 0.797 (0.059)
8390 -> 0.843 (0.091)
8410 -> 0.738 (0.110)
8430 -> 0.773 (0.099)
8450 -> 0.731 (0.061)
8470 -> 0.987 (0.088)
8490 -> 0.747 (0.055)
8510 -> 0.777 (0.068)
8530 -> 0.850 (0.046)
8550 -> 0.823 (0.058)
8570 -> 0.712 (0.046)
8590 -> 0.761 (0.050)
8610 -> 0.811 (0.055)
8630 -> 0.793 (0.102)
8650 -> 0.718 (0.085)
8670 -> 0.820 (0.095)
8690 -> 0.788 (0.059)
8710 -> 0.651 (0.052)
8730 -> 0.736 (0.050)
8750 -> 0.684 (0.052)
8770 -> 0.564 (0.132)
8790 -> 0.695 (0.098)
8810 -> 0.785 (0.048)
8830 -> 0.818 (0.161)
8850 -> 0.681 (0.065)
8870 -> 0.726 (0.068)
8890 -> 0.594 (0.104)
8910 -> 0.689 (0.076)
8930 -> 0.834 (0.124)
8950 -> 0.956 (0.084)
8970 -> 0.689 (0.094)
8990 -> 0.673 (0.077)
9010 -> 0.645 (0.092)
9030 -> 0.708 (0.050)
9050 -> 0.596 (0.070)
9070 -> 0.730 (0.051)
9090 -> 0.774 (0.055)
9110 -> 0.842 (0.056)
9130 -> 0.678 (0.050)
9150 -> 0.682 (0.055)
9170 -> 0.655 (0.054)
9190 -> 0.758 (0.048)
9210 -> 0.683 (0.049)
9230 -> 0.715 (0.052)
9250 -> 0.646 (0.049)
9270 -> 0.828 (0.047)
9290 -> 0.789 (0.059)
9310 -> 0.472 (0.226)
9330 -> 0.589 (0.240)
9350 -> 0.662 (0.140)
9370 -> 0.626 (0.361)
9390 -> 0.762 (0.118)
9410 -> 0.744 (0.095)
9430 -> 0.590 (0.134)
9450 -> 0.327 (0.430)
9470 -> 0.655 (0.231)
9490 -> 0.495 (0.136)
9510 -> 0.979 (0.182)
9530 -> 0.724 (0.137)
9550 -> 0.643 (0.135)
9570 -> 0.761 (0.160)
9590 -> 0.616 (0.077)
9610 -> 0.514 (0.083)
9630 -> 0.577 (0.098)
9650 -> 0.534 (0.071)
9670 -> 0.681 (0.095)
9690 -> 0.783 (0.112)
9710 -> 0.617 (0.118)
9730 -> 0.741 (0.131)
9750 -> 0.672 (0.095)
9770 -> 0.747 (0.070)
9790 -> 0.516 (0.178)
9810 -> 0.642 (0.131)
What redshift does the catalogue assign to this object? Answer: 0.27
